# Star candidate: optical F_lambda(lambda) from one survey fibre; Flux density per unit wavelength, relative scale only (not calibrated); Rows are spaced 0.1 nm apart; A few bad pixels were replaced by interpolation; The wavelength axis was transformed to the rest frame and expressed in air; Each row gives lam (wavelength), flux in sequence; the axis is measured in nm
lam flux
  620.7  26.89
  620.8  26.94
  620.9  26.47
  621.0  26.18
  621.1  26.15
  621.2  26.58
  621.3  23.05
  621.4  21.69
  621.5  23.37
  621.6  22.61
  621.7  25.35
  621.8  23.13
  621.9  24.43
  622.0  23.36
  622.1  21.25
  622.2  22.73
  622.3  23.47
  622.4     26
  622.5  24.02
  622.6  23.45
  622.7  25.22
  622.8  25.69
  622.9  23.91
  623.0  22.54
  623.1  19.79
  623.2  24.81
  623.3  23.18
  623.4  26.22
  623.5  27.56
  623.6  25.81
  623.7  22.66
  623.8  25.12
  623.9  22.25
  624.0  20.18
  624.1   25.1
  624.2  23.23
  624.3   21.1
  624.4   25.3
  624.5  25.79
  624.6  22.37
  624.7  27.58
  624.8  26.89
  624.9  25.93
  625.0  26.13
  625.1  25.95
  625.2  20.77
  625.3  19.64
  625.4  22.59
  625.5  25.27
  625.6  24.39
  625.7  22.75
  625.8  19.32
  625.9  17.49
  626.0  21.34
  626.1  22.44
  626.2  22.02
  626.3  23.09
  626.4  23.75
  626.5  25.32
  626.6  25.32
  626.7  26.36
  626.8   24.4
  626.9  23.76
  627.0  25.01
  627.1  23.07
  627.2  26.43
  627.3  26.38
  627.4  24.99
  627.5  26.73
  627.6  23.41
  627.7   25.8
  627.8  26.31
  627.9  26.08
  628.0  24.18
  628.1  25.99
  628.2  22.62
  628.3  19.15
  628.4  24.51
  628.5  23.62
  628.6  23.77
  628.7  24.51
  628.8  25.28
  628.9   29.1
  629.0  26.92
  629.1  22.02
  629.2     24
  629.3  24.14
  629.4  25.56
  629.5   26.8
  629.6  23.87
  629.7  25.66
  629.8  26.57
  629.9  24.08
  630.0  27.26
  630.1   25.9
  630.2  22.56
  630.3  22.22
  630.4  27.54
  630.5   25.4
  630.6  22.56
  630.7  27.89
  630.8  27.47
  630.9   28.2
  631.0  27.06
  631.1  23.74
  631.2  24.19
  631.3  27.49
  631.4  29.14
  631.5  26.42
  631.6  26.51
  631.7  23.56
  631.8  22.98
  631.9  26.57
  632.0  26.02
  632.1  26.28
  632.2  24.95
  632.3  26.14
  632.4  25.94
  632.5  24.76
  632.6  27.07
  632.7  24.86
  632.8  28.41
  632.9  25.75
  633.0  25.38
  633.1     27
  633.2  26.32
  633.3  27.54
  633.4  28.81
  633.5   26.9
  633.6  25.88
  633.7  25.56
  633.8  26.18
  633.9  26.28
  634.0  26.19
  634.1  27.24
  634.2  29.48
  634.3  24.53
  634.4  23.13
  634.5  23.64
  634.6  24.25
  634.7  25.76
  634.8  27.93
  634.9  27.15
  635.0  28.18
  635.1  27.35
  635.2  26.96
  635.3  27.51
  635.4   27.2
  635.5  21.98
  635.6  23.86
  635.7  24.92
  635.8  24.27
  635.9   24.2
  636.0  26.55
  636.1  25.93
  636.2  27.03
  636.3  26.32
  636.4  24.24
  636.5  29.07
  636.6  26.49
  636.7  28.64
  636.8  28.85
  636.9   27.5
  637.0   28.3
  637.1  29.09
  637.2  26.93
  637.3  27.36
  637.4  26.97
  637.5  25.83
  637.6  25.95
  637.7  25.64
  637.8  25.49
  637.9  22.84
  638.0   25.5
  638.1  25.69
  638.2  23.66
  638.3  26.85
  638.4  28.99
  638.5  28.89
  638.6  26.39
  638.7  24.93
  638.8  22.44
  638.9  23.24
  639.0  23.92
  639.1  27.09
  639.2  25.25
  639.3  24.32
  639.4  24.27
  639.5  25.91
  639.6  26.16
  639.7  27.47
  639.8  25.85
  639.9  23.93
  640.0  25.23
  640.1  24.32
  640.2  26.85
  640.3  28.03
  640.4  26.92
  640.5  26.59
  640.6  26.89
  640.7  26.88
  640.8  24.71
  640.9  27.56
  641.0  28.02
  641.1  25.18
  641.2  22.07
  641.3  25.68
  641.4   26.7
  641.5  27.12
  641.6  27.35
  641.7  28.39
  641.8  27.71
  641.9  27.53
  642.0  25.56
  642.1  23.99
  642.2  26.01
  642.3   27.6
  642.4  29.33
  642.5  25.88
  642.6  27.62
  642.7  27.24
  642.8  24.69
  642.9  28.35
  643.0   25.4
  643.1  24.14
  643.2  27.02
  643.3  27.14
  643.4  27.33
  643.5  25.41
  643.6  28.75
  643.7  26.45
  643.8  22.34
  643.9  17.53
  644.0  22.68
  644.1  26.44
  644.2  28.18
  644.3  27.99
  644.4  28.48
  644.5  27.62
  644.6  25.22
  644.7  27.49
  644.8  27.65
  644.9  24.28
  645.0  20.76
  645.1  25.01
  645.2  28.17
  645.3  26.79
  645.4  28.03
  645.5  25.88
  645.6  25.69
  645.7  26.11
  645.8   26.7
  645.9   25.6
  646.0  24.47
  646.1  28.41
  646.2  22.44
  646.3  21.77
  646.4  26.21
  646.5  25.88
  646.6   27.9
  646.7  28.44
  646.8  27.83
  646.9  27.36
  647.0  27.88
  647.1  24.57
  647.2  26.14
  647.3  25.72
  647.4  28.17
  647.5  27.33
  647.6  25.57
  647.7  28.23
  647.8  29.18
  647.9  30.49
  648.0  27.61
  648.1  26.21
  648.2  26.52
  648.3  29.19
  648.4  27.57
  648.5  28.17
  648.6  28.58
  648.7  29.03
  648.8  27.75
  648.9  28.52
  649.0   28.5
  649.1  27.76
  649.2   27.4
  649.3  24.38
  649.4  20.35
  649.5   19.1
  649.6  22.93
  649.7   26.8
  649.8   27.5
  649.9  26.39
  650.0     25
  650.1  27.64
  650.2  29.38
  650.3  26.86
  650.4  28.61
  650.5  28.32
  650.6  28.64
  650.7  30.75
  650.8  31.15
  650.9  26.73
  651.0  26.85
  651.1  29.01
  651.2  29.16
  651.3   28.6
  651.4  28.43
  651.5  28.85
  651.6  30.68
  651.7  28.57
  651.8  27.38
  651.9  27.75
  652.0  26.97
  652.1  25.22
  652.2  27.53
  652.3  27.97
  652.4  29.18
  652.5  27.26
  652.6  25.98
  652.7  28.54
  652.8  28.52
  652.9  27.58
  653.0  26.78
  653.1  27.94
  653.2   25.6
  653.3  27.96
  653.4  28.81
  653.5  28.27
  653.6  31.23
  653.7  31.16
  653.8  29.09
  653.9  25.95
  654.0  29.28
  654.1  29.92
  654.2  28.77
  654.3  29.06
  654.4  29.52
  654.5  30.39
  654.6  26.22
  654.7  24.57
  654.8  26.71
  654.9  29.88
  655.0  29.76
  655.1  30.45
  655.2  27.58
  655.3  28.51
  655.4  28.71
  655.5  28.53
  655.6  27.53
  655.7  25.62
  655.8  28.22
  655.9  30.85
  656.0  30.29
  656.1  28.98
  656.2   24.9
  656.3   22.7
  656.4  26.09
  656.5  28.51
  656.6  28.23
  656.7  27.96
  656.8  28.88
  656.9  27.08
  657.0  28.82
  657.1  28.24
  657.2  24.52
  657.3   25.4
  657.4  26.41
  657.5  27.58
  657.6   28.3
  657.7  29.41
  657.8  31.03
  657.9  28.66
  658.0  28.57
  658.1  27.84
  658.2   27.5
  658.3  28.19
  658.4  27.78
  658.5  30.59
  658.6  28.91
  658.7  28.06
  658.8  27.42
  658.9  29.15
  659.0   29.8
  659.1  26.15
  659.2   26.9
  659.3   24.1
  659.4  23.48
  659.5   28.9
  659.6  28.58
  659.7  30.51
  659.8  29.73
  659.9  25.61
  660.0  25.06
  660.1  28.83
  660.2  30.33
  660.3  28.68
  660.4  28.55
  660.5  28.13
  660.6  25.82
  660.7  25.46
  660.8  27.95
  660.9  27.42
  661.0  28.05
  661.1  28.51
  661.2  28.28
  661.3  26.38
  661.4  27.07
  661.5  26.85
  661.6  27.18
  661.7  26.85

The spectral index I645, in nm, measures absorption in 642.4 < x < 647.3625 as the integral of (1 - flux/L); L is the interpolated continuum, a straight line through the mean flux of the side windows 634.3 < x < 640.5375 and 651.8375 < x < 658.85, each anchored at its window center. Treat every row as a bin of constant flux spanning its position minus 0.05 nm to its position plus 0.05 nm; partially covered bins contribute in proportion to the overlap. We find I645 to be 0.144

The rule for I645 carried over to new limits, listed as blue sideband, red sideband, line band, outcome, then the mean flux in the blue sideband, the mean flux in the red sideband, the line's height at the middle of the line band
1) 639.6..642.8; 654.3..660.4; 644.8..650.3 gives 0.11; 26.4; 27.9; 27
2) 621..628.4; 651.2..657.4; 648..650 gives 0.06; 24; 28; 27.3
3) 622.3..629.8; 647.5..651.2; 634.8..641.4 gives -0.07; 24.2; 27.3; 25.8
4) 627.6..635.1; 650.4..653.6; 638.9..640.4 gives 0.06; 25.7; 28.2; 26.7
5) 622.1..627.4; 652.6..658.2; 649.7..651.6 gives -0.06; 23.8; 28.1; 27.4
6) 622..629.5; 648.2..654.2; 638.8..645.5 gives 0.10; 24.1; 27.7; 26.4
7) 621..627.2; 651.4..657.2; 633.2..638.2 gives -0.17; 23.8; 28.1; 25.4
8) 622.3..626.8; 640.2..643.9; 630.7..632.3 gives -0.08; 23.8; 26.4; 24.8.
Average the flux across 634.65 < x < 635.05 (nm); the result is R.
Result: 27.3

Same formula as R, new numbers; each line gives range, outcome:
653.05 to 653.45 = 27.6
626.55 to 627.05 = 25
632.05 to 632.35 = 25.8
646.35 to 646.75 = 27.1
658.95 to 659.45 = 26.1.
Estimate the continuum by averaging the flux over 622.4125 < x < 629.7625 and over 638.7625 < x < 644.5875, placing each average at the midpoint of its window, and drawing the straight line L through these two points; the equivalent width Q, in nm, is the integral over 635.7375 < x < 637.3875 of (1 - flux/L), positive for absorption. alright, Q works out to -0.10 nm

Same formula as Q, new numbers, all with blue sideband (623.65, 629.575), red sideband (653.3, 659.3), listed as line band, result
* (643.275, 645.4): 0.06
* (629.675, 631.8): -0.09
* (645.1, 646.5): 0.05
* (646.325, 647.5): 0.00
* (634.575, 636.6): -0.06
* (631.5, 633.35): -0.08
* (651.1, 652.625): -0.03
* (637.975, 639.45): 0.02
